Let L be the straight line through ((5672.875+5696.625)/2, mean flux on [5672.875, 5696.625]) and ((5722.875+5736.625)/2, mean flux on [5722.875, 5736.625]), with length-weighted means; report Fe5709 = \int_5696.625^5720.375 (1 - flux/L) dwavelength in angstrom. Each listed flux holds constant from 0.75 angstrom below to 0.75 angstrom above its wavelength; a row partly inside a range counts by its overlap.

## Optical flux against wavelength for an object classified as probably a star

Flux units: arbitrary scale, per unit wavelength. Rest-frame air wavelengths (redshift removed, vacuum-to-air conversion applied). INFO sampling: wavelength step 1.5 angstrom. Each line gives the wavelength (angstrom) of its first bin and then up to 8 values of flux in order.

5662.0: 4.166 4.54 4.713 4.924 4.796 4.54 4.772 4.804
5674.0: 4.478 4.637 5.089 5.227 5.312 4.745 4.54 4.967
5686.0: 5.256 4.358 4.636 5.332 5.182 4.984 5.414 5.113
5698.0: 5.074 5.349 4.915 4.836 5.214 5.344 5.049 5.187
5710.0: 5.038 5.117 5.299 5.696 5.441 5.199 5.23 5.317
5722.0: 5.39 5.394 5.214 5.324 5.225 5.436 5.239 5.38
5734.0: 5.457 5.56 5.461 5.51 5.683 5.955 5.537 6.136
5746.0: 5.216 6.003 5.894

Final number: -0.2 angstrom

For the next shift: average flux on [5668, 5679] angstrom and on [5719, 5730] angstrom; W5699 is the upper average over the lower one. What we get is 1.11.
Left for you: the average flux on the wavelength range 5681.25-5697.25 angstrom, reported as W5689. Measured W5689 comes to 4.96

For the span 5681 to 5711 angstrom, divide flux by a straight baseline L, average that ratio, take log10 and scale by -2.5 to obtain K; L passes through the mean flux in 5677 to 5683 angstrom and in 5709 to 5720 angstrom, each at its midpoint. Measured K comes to 0.03 mag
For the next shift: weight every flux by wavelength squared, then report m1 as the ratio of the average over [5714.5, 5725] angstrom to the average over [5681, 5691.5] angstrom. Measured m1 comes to 1.1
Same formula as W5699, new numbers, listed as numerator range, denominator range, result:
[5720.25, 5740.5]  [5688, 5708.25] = 1.06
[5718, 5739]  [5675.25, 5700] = 1.07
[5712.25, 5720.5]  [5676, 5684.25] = 1.08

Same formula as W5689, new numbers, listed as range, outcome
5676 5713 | 5.06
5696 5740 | 5.28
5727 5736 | 5.38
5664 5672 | 4.74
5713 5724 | 5.38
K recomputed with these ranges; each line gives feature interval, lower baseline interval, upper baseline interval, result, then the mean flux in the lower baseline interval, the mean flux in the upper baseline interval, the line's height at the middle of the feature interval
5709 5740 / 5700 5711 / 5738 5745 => 0.02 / 5.09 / 5.76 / 5.44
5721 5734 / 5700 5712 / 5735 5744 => 0.02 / 5.09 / 5.63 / 5.44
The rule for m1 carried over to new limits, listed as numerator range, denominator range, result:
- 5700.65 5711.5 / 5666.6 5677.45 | 1.09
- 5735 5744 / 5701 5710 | 1.12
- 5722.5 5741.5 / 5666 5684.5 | 1.15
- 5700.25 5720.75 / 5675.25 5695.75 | 1.05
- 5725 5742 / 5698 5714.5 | 1.07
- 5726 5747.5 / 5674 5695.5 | 1.14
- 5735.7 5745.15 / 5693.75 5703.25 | 1.13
